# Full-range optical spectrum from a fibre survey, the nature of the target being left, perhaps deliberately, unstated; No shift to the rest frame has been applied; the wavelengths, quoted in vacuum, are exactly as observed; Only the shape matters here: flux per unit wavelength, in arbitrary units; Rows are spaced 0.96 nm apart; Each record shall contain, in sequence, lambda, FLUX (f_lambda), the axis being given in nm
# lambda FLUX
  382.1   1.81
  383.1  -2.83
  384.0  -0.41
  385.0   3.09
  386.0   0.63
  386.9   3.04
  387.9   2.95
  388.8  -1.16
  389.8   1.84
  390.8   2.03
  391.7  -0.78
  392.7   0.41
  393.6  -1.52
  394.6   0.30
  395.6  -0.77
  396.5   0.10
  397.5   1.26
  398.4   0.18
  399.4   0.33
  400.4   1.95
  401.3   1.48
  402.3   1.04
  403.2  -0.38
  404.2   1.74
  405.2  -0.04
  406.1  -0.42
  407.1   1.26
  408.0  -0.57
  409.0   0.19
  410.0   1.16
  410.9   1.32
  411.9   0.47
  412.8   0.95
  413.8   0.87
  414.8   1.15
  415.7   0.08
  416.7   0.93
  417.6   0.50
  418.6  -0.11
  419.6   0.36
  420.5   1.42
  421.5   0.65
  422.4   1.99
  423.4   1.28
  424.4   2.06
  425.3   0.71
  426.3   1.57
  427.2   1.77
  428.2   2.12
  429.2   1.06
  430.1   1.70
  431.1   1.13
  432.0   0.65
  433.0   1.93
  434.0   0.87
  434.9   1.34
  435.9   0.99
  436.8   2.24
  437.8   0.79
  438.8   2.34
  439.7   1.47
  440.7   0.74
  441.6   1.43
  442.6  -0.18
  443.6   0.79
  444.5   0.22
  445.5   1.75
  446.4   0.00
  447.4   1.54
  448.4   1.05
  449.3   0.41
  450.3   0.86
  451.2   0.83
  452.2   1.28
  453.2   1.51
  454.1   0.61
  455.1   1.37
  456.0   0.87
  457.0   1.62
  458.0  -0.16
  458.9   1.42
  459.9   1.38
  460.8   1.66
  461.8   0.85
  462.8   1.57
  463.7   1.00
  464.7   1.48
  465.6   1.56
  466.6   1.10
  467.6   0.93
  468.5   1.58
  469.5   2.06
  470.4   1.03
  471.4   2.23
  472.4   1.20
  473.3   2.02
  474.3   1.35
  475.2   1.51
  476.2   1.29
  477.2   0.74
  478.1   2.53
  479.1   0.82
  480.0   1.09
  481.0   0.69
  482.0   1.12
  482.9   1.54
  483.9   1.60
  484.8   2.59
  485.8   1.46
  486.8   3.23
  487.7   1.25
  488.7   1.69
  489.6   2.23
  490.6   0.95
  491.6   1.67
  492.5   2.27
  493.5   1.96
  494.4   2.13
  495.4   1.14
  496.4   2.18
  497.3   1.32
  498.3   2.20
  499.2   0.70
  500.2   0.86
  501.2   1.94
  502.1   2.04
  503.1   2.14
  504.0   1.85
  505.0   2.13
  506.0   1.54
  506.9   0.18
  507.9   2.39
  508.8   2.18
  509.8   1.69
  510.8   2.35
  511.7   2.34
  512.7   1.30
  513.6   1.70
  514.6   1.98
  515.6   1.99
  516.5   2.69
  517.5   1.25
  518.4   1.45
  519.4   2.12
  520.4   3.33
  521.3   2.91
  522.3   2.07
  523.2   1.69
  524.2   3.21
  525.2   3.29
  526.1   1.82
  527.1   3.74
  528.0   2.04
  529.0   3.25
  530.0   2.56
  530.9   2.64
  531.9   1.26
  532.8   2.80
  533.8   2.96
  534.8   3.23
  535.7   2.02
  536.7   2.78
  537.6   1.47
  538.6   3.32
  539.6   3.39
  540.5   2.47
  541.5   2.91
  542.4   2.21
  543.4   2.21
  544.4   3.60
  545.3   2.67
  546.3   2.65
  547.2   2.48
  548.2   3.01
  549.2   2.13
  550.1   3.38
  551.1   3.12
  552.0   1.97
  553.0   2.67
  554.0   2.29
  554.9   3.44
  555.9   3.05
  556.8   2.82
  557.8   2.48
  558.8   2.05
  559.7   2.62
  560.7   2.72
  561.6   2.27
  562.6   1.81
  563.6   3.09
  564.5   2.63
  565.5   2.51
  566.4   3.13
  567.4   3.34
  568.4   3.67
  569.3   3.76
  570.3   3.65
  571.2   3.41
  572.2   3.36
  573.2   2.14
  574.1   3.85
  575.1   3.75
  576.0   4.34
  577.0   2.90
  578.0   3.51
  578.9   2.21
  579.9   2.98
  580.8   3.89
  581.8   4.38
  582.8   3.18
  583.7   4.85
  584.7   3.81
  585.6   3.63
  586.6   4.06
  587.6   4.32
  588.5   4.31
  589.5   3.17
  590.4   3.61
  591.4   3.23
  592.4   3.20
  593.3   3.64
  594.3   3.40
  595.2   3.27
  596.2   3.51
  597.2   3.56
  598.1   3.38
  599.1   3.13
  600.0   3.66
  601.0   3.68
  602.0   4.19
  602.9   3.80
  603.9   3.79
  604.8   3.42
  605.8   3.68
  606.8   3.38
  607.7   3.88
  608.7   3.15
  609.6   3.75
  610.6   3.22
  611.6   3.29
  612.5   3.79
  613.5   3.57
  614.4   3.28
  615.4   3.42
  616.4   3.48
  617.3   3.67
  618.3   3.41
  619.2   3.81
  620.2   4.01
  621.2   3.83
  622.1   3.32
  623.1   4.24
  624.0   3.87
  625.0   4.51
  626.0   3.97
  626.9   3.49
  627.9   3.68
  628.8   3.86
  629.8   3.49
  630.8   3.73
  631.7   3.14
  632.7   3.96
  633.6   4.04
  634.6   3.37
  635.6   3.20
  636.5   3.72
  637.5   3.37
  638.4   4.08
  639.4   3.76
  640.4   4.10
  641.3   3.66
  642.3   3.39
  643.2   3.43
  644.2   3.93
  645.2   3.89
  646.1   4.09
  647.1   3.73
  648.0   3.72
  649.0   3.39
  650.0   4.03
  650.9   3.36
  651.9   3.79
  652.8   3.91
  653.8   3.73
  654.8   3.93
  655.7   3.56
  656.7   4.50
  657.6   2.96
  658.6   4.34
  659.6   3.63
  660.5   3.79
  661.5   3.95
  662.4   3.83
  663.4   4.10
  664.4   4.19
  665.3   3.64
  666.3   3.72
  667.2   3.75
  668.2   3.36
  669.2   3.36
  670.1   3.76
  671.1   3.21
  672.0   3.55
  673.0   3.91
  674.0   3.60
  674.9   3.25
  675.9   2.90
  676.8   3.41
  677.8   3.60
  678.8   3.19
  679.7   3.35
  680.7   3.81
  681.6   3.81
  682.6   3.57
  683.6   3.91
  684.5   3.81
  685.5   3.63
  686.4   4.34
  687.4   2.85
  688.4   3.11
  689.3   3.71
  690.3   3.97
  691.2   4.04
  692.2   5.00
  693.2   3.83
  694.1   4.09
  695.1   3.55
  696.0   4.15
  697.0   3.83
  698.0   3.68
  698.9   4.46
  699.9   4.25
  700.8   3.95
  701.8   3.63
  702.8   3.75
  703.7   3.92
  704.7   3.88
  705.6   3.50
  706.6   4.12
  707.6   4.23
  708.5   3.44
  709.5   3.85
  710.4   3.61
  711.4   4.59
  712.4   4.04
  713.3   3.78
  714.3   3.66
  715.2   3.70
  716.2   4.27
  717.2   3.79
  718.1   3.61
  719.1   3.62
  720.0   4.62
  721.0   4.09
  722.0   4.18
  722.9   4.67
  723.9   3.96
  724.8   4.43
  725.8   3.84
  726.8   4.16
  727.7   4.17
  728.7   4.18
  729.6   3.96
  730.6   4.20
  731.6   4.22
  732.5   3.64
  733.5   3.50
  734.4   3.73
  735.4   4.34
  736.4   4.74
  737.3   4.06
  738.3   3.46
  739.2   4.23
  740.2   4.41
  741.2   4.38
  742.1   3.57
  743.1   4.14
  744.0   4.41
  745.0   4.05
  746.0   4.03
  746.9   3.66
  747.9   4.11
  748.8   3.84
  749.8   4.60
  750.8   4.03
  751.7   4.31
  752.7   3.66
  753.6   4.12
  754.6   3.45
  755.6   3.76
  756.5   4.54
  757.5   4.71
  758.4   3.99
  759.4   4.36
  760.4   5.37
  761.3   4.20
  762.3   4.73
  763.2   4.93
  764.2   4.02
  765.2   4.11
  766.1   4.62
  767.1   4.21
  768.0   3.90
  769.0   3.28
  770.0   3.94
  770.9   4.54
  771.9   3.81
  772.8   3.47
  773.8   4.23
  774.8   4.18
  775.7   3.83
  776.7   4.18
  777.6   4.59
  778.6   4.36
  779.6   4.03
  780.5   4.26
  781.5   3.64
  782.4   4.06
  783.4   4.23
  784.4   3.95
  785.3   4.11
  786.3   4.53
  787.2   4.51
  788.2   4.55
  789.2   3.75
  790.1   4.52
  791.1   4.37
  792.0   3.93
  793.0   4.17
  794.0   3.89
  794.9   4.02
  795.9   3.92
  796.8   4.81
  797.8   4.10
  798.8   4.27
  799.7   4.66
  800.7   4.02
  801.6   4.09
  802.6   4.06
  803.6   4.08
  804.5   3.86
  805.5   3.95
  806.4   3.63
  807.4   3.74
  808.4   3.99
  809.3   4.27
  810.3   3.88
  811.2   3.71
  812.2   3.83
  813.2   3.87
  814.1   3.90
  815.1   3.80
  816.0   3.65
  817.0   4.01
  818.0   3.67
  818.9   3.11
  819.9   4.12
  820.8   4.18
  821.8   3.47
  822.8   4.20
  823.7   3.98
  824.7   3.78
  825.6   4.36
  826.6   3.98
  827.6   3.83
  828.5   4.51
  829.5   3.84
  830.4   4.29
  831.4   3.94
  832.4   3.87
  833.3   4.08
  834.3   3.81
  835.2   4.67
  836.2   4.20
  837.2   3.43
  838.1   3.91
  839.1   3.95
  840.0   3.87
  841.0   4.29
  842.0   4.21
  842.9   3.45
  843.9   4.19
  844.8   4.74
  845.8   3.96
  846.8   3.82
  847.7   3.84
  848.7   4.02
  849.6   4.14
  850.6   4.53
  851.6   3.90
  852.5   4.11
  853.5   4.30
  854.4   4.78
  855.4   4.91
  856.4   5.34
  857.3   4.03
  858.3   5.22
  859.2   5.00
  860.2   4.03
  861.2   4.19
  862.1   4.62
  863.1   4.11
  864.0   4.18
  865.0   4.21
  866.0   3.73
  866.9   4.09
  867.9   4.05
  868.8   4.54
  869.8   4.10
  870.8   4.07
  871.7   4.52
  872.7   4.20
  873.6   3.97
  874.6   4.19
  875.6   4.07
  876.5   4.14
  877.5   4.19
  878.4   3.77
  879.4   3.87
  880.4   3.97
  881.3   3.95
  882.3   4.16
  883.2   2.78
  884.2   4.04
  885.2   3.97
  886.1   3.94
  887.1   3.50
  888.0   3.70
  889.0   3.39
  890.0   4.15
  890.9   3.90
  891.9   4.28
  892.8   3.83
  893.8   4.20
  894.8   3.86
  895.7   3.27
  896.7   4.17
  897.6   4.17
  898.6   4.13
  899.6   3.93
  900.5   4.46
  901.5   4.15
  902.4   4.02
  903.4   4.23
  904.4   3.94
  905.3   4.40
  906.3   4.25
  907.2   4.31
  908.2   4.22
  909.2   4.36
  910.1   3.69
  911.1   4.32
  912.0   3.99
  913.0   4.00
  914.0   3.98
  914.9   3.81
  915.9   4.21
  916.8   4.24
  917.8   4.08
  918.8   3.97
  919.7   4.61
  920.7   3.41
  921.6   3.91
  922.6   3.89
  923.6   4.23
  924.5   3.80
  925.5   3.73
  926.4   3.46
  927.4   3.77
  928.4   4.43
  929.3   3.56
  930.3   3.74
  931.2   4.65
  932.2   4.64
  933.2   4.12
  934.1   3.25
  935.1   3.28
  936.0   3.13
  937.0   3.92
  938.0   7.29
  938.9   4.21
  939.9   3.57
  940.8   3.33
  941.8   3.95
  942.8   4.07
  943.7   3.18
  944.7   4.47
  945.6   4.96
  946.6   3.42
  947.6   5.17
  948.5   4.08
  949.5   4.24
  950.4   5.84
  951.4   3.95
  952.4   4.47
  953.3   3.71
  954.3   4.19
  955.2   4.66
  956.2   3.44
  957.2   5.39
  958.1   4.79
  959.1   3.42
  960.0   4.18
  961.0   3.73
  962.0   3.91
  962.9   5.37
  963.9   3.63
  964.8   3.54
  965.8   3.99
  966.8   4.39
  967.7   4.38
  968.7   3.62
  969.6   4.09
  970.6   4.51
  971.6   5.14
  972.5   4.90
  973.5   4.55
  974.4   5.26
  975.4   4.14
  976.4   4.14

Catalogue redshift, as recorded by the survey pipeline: 0.304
